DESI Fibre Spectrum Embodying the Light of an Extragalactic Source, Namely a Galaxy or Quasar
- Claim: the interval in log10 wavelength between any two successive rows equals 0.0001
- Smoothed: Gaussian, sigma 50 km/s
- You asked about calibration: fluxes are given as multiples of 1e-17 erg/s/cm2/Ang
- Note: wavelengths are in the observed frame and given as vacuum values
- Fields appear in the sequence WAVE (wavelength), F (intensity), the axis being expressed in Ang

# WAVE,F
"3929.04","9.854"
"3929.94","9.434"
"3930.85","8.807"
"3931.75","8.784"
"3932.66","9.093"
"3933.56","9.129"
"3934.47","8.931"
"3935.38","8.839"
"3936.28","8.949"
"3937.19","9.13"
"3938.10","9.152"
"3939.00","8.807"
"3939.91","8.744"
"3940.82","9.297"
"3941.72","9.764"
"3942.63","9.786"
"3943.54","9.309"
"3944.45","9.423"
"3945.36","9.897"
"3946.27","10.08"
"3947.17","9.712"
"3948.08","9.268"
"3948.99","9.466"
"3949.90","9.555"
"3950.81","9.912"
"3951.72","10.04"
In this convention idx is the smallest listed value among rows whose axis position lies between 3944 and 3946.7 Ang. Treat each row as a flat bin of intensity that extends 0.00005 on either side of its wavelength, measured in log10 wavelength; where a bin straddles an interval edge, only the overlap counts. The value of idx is 9.423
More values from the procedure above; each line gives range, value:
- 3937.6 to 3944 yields 8.744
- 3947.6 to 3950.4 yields 9.268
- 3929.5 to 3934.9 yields 8.784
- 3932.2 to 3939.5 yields 8.807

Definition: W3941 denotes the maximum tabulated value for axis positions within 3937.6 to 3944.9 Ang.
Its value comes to 9.786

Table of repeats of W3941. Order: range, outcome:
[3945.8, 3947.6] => 10.08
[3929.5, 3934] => 9.434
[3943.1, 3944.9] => 9.423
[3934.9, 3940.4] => 9.152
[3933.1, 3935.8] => 9.129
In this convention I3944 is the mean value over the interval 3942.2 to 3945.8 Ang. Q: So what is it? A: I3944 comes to 9.59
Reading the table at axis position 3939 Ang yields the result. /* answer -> 8.807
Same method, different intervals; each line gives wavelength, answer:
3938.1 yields 9.152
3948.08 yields 9.268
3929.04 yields 9.854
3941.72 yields 9.764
